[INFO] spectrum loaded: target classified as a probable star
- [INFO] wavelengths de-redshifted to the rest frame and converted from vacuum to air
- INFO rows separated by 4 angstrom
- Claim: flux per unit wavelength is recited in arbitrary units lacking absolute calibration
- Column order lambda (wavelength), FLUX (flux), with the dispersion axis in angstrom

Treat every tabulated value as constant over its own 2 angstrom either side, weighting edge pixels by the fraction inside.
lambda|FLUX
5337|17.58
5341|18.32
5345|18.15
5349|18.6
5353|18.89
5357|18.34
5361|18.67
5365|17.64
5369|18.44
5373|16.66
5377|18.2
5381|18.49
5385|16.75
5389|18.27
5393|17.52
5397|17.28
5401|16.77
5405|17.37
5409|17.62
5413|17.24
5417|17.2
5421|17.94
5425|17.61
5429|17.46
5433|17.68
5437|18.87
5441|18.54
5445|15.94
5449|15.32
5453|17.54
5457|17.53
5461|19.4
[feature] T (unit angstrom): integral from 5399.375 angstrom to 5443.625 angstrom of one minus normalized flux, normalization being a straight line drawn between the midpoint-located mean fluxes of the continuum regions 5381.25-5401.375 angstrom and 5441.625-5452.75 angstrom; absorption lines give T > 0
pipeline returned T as -2.2 angstrom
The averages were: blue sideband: 17.5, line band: 17.6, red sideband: 16.3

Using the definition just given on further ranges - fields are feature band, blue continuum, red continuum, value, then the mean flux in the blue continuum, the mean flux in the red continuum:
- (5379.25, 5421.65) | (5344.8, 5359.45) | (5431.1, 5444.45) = 1.9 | 18.5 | 18.1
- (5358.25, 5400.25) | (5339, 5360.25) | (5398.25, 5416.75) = 0.2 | 18.5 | 17.2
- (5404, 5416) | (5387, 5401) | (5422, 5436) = 0.2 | 17.6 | 17.7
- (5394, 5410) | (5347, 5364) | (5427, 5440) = 0.9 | 18.6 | 18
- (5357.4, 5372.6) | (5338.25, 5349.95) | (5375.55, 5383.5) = 0.1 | 18.3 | 18.3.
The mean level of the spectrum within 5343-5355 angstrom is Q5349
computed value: 18.5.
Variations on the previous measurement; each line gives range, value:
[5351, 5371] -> 18.4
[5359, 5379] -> 17.9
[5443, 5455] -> 16.3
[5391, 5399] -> 17.4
